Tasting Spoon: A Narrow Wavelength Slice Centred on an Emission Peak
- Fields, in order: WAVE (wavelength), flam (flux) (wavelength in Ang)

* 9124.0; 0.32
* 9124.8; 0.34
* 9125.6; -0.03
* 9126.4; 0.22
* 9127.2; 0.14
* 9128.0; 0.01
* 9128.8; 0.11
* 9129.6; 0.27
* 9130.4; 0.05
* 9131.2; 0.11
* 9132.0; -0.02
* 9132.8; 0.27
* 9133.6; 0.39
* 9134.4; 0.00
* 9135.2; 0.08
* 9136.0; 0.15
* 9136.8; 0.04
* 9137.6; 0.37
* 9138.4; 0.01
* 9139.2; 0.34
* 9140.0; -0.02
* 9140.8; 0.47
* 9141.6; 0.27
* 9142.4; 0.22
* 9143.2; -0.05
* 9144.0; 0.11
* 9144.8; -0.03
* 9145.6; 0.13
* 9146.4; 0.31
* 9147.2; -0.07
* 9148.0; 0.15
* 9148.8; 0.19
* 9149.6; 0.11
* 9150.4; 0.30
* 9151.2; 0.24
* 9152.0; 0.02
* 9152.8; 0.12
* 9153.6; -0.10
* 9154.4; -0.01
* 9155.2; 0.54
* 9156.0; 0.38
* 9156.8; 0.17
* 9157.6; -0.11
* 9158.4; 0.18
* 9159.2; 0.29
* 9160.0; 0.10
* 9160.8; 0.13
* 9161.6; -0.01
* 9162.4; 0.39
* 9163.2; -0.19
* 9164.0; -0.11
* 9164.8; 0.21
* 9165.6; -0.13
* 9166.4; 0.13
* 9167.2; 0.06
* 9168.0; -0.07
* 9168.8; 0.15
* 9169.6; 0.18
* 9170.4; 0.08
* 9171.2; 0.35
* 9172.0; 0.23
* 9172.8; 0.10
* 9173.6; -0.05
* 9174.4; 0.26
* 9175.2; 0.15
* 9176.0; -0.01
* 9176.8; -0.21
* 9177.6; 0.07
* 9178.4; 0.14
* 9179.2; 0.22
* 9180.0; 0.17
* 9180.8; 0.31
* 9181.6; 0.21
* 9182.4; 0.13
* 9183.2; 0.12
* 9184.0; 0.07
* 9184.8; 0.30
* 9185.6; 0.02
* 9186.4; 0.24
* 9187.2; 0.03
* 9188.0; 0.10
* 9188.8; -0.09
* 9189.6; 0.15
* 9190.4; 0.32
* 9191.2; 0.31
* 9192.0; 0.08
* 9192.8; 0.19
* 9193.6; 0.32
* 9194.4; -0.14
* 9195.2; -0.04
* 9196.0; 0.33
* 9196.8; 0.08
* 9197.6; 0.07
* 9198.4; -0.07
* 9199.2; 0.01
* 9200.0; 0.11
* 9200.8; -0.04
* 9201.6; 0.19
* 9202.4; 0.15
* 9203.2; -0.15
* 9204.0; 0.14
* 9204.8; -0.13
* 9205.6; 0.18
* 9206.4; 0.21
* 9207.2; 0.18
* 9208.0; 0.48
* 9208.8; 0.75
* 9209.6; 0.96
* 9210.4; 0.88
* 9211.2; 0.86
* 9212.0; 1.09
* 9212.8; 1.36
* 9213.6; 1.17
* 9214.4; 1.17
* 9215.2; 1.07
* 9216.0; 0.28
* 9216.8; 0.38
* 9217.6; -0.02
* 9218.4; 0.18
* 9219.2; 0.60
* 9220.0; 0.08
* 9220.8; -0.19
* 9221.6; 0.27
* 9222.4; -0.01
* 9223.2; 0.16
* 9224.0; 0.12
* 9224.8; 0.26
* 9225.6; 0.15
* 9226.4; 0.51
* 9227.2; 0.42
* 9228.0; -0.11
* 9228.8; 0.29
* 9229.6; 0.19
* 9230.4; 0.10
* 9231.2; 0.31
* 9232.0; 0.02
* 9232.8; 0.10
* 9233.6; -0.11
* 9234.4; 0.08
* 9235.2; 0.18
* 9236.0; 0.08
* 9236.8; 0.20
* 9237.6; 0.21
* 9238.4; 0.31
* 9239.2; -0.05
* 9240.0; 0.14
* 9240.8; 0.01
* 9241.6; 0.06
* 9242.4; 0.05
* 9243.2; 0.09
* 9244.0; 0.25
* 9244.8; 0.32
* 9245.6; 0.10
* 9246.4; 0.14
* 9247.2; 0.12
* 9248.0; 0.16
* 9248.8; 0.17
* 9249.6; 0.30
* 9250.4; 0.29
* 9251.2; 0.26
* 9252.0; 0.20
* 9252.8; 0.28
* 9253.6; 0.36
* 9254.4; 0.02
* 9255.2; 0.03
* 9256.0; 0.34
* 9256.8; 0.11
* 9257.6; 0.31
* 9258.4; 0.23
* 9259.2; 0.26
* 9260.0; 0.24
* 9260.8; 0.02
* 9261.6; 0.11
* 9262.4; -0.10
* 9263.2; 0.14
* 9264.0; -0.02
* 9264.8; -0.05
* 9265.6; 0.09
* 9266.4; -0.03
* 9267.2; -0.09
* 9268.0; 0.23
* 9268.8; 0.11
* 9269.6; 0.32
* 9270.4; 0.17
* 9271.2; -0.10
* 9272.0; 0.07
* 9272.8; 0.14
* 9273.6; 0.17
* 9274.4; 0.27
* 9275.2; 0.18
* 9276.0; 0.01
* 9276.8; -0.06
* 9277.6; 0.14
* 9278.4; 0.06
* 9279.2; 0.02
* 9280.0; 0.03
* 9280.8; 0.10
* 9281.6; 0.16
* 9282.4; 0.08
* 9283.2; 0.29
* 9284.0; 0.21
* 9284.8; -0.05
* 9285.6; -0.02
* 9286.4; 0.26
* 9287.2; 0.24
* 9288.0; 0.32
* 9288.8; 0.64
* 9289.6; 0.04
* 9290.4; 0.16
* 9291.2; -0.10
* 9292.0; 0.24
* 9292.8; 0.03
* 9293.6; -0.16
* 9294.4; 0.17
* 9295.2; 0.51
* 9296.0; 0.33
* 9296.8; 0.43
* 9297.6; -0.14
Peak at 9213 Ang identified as H-beta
